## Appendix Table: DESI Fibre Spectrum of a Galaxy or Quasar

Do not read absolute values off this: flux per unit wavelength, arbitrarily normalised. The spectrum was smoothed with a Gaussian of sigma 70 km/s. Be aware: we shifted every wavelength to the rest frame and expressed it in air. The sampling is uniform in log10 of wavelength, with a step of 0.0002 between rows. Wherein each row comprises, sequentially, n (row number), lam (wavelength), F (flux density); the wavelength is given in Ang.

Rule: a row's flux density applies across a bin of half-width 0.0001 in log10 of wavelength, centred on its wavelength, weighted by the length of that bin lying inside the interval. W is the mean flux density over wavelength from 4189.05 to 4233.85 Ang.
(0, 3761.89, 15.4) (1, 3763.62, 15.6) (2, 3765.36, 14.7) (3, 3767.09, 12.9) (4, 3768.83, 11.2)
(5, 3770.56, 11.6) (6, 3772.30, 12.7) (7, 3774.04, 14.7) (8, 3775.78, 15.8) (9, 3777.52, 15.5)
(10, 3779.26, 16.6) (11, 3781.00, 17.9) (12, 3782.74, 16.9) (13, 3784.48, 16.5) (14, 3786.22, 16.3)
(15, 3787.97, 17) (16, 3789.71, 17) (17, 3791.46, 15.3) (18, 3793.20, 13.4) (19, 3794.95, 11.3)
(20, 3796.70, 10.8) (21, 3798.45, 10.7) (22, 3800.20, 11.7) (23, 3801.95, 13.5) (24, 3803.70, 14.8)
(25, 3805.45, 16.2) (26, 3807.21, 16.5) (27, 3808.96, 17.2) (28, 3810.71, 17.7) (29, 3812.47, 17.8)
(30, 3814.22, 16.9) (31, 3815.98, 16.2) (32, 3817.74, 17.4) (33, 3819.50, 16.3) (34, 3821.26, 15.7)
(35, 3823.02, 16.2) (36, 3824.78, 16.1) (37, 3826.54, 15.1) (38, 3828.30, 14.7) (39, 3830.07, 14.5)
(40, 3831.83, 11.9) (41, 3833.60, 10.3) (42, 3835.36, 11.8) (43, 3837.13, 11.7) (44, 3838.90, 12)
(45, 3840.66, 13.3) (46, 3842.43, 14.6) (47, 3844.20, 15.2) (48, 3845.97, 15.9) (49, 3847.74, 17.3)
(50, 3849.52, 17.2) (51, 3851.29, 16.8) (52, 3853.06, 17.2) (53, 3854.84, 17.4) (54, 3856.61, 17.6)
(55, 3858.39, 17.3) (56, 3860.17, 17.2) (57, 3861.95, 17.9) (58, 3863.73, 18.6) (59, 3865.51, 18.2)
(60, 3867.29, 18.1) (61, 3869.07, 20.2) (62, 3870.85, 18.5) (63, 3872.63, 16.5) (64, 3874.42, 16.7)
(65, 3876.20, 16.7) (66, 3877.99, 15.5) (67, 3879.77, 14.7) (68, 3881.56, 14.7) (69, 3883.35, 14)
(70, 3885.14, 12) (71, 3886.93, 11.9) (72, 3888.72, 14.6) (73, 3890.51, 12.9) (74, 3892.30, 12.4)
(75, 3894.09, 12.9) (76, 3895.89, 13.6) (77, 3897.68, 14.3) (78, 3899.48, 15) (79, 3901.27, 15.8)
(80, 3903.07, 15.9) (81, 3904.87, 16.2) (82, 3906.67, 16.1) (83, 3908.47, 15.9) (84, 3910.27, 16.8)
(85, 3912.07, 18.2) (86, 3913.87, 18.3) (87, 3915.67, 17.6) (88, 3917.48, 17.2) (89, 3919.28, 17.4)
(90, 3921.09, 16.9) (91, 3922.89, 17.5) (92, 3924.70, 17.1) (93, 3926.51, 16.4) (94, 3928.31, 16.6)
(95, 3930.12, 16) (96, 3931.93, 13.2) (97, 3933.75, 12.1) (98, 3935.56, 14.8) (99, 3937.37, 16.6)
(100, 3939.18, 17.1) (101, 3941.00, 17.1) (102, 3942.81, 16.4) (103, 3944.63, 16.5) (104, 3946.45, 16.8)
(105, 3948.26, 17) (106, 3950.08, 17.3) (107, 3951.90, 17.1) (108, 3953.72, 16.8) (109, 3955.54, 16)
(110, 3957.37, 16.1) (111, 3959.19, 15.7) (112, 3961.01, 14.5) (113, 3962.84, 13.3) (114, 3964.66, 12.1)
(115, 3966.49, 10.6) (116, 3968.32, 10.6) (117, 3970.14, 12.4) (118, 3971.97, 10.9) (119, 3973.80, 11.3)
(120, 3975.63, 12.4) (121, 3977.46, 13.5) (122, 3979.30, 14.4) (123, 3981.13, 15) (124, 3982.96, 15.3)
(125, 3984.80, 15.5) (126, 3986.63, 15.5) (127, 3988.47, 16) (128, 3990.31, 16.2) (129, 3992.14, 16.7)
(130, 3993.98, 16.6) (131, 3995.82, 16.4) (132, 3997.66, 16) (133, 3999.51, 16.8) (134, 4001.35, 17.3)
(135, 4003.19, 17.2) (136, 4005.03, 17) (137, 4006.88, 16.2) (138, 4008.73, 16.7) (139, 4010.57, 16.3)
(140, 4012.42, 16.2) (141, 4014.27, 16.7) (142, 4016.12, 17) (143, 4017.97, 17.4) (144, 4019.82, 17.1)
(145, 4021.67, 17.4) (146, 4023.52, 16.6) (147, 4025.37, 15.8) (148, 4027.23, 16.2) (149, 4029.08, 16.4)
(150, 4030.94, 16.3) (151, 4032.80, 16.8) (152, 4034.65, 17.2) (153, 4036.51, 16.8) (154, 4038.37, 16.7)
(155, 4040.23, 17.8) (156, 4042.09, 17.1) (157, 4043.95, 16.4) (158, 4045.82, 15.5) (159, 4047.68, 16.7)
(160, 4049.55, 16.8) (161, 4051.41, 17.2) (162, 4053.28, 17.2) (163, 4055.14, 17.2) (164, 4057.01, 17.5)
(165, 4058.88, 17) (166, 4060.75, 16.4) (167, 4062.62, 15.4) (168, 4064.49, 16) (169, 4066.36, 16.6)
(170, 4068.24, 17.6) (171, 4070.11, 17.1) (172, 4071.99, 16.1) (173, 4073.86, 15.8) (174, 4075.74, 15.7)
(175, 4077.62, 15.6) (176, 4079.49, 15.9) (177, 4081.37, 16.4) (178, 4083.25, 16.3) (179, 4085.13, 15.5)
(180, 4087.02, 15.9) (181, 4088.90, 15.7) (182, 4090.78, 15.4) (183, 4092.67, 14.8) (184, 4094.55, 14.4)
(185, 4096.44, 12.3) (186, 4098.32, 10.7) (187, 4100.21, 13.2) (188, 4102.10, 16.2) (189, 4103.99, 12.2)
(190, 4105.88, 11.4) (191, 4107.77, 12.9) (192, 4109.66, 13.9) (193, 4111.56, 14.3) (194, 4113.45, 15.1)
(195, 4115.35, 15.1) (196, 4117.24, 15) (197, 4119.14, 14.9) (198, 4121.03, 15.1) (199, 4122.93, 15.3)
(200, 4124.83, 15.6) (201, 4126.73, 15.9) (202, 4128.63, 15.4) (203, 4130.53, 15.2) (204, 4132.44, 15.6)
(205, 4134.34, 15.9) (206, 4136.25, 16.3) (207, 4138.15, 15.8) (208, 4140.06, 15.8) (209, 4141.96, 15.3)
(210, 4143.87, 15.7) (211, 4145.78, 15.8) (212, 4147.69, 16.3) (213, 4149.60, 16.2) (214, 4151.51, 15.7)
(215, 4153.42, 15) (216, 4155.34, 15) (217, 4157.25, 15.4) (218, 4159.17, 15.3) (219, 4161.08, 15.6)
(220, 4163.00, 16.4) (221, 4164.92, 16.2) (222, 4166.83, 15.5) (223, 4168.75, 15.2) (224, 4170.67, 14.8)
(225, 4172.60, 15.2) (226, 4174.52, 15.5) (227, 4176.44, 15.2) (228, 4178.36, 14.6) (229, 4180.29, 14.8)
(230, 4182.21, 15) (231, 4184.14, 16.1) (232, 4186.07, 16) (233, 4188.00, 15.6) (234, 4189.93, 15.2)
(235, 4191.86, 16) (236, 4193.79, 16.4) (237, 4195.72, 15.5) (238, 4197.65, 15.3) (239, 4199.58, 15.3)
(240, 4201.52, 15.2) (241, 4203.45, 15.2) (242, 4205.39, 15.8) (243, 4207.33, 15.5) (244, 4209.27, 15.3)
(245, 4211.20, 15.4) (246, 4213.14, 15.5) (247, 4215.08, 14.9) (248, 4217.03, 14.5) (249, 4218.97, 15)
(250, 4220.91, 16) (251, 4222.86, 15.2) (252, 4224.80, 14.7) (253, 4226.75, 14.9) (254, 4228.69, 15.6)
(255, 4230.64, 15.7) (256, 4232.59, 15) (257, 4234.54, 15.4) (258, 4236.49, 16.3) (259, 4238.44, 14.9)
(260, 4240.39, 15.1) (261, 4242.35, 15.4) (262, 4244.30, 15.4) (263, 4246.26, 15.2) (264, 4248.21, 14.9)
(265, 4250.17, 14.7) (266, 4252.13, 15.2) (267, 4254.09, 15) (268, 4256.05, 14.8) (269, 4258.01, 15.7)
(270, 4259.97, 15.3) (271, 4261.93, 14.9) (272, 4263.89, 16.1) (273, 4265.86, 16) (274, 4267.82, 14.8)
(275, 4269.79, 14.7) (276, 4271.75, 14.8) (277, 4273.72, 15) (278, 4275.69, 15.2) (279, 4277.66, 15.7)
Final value 15.4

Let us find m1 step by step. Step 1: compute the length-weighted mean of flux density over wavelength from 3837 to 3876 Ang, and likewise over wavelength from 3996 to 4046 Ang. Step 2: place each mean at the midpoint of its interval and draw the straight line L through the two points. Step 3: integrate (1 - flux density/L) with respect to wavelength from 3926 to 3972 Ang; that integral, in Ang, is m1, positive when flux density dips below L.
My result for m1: 4.5 Ang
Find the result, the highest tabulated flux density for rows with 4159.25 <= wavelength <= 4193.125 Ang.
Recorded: 16.4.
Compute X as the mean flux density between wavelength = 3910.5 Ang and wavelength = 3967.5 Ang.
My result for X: 16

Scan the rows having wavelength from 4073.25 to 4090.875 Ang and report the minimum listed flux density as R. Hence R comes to 15.4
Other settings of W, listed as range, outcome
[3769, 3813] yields 14.9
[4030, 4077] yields 16.7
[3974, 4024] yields 16.1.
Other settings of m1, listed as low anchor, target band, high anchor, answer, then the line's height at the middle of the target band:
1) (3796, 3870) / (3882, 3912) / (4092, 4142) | 1.7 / 15.4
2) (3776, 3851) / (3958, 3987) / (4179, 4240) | 3.6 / 15.2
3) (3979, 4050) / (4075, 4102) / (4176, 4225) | 2.0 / 16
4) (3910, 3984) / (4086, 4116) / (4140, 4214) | 2.9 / 15.4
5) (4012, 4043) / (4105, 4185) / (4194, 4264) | 3.3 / 15.9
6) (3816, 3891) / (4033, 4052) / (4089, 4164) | -2.1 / 15.1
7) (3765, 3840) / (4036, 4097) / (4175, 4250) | -4.5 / 15.1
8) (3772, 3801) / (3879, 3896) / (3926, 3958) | 2.5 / 15.6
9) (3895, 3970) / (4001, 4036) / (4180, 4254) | -2.5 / 15.6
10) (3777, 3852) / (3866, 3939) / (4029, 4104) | -1.6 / 15.4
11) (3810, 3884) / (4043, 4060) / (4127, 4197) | -1.2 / 15.7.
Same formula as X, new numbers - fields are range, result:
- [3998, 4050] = 16.7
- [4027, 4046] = 16.7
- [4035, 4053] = 16.8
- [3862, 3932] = 16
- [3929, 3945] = 15.5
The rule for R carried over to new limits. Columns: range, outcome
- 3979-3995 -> 14.4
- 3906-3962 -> 12.1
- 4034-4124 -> 10.7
